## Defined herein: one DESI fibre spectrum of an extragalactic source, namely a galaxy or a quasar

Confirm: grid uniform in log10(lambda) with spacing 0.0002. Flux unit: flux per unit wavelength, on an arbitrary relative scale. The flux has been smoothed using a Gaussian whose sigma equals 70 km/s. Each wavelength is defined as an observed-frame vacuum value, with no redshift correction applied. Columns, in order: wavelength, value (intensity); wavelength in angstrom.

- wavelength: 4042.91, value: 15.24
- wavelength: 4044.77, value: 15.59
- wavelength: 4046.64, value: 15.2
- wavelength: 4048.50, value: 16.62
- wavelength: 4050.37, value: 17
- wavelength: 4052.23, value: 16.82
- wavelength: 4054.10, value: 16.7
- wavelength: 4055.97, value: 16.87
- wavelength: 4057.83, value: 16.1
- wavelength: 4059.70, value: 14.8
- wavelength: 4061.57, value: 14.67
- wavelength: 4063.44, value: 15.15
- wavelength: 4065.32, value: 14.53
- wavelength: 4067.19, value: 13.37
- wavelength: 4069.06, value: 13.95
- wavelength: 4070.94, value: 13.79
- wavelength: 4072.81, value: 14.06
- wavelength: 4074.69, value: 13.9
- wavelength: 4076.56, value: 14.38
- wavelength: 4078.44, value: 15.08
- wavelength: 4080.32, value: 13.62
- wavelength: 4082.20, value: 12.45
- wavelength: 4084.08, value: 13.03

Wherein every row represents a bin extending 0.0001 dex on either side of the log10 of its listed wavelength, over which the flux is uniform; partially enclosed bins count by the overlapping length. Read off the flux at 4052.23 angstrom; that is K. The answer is 16.82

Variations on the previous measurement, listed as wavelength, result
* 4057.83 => 16.1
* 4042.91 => 15.24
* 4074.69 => 13.9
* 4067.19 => 13.37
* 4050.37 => 17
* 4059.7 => 14.8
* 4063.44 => 15.15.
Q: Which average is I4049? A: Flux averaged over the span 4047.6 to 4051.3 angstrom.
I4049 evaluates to 16.8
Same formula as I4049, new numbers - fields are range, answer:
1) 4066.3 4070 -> 13.7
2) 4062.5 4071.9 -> 14.2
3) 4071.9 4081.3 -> 14.2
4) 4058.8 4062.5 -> 14.7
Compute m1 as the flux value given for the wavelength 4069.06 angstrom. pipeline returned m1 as 13.95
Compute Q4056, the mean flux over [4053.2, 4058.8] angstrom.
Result 16.6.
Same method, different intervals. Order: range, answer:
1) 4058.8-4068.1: 14.5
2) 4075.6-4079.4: 14.7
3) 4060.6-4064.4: 14.9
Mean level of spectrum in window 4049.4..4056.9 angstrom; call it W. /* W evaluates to 16.8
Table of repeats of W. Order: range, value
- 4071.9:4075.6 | 14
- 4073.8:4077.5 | 14.2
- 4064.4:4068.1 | 14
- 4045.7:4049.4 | 15.9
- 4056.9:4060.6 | 15.5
